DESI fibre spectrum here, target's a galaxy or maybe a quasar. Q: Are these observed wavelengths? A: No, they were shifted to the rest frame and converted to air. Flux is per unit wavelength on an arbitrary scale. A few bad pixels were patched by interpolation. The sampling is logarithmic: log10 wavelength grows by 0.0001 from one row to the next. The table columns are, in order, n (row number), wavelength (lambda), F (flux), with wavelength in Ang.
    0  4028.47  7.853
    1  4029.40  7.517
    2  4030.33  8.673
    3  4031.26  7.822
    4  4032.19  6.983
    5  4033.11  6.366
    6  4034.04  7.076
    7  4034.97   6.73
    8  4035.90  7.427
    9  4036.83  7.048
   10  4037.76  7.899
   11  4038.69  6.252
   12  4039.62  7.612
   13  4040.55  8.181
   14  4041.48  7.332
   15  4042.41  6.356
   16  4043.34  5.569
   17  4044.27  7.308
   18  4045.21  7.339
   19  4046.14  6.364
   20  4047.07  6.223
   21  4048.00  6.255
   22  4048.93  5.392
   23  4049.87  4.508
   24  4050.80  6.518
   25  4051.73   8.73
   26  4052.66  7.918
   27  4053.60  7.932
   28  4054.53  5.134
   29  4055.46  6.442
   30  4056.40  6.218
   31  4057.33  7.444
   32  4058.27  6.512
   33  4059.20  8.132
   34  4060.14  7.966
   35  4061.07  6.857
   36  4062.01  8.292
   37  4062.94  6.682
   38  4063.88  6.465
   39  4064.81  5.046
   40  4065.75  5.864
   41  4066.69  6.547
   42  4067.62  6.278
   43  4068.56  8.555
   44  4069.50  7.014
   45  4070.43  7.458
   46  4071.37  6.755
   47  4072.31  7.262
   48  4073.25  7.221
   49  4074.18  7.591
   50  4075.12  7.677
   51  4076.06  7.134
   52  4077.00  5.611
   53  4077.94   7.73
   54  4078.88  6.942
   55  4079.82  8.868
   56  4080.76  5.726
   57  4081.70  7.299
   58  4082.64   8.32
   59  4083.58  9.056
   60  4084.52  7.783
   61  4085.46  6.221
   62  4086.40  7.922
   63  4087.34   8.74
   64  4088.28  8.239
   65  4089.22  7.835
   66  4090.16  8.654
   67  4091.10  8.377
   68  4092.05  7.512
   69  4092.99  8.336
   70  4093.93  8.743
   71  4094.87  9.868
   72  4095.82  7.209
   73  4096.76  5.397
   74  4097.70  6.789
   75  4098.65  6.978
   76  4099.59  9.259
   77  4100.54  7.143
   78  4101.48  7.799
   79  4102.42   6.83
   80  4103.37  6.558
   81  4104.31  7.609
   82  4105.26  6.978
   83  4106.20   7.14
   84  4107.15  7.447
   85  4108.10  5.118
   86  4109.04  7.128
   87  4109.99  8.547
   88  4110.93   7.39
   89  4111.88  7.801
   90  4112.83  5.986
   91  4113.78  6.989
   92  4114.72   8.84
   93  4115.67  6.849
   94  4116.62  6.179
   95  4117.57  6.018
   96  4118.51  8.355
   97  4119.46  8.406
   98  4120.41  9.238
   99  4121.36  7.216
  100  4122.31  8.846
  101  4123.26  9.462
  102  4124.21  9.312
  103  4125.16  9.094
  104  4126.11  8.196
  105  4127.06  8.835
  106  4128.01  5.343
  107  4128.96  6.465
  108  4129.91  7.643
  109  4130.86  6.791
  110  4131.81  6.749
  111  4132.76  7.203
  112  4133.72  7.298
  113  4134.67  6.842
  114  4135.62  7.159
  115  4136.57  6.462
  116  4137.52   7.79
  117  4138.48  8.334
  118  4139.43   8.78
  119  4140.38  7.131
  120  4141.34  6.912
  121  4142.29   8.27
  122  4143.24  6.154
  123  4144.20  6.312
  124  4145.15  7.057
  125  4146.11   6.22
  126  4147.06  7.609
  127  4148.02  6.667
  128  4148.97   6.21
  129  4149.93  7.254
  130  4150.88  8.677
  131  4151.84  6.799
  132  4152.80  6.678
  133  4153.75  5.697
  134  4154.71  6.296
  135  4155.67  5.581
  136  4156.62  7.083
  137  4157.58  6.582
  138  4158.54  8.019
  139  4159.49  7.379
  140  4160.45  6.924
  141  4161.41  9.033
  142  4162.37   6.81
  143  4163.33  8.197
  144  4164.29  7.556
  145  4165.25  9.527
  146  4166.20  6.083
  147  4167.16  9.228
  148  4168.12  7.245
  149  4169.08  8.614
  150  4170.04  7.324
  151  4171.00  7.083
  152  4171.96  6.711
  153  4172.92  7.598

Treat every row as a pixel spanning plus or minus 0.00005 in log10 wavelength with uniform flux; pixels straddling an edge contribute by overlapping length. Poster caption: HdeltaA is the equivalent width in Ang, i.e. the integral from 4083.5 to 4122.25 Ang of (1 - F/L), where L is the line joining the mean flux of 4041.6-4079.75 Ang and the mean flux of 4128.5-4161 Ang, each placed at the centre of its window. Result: -3.5 Ang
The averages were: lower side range 6.86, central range 7.57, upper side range 7.03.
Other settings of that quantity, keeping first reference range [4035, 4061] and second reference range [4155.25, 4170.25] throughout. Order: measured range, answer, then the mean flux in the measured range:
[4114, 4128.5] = -1.3 Ang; 8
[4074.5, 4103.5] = -2.1 Ang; 7.64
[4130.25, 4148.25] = 0.7 Ang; 7.15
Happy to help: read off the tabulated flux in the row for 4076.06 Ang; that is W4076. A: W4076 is 7.134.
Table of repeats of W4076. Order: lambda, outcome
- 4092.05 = 7.512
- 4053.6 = 7.932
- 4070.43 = 7.458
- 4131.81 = 6.749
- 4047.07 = 6.223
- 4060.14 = 7.966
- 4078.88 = 6.942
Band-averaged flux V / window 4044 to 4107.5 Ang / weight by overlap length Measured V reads 7.24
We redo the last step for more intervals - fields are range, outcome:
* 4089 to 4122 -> 7.5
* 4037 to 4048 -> 6.92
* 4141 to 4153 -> 6.99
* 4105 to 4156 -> 7.3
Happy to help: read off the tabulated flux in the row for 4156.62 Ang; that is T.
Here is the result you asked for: 7.083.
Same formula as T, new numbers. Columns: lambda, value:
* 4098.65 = 6.978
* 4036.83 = 7.048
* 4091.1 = 8.377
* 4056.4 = 6.218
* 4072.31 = 7.262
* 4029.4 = 7.517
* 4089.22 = 7.835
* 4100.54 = 7.143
